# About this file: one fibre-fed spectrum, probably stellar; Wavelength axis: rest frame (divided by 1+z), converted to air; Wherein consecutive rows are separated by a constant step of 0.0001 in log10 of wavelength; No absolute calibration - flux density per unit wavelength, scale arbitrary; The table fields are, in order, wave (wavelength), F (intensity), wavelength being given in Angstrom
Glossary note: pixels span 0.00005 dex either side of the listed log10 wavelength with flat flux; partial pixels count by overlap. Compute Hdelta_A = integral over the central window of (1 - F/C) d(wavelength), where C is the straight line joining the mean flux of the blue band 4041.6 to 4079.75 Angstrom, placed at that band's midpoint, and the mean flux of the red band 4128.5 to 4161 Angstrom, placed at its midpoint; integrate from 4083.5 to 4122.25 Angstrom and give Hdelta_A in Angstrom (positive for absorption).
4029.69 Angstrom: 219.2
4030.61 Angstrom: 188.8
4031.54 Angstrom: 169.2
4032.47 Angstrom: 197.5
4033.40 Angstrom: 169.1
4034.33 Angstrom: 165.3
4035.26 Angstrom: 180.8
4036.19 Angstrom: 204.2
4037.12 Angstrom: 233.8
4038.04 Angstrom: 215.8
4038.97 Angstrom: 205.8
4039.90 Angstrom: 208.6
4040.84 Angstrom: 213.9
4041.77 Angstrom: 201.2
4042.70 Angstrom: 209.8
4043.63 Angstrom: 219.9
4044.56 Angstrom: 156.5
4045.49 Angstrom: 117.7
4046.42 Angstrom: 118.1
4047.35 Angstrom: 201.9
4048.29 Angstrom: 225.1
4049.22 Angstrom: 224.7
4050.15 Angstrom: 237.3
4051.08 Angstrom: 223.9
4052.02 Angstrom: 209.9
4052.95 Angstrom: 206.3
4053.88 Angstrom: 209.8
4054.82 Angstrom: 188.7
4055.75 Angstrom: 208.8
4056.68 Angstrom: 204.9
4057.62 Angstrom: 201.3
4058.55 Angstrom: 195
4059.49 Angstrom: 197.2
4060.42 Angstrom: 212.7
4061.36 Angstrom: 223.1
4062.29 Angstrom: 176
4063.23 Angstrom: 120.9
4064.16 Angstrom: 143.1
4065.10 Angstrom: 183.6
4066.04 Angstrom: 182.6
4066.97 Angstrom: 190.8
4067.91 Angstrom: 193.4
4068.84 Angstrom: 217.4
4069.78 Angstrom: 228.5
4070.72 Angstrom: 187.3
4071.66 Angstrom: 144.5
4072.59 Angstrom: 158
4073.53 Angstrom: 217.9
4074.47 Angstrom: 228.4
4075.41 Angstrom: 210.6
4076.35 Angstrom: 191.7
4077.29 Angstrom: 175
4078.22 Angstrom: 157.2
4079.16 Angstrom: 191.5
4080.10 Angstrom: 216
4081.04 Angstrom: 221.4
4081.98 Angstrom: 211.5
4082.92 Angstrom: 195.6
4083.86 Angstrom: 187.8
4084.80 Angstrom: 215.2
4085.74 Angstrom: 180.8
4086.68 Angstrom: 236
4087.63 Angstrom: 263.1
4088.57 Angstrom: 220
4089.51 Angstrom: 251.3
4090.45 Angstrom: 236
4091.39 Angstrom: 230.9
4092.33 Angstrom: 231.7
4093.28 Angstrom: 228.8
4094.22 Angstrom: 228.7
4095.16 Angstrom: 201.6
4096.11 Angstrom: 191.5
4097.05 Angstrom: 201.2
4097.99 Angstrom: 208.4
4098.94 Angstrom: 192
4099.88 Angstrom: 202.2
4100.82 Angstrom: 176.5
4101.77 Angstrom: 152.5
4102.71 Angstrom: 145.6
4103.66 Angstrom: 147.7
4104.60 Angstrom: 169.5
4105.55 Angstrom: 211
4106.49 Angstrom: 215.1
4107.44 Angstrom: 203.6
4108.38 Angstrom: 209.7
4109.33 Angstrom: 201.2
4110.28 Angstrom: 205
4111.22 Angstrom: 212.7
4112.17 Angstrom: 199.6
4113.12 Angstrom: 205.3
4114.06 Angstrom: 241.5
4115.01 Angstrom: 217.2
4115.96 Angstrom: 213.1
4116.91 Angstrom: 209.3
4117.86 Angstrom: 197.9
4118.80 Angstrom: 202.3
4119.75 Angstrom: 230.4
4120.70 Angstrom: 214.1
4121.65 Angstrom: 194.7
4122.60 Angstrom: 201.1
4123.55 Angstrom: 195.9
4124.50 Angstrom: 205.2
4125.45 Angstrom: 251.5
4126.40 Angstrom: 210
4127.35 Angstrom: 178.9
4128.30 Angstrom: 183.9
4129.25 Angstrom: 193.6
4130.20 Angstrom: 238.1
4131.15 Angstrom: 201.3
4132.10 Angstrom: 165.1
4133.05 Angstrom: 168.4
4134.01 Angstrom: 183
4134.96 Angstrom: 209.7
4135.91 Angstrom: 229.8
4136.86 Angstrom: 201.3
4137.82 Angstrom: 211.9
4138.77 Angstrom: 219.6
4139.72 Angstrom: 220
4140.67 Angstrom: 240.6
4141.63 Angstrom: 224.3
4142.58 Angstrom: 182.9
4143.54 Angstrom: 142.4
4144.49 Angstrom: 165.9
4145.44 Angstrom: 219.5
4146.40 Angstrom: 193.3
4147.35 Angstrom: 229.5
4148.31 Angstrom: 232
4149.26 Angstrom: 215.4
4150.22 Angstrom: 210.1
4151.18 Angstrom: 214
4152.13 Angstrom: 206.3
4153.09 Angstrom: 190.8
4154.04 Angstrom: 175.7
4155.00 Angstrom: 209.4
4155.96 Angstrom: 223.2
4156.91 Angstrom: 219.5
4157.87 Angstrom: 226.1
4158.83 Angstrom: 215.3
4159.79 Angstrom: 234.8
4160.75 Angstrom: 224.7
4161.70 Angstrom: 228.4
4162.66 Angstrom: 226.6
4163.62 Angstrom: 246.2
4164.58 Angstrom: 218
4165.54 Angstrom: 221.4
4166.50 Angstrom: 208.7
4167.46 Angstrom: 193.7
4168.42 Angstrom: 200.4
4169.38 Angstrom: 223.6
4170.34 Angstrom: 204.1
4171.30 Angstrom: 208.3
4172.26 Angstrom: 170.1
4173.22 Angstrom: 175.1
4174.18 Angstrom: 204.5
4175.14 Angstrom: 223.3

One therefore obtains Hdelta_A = -1.43 Angstrom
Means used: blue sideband 193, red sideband 207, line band 207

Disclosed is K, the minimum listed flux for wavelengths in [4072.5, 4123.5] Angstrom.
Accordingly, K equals 145.6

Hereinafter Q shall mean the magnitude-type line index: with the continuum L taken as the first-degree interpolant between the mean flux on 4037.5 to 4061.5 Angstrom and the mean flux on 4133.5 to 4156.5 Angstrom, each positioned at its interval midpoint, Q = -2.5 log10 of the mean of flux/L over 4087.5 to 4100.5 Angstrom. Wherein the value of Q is -0.079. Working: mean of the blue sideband 201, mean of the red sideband 206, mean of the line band 219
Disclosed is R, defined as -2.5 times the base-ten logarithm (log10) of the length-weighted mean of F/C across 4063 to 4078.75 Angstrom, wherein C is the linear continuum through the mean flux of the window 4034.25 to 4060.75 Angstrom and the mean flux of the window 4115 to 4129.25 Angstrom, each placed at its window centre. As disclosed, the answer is 0.10 mag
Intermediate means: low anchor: 200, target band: 185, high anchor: 206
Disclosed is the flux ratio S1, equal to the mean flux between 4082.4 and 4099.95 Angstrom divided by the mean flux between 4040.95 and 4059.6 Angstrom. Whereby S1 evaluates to 1.1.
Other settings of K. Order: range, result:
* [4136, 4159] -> 142.4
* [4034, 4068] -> 117.7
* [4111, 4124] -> 194.7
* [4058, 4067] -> 120.9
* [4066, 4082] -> 144.5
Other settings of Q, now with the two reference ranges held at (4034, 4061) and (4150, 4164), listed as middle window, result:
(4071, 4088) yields 0.03 mag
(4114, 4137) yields 0.04 mag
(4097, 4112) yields 0.10 mag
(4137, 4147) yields 0.06 mag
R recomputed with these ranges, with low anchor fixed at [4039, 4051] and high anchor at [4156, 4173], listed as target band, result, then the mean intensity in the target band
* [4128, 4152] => 0.039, 204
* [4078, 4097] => -0.064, 215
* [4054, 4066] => 0.056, 188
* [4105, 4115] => -0.021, 210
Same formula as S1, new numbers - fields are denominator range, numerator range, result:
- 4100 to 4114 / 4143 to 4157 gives 1.06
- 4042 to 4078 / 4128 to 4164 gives 1.08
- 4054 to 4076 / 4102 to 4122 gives 1.05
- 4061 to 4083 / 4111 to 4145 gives 1.08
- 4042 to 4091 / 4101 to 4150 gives 1.02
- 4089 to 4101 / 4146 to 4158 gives 0.98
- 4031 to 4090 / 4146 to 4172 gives 1.08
